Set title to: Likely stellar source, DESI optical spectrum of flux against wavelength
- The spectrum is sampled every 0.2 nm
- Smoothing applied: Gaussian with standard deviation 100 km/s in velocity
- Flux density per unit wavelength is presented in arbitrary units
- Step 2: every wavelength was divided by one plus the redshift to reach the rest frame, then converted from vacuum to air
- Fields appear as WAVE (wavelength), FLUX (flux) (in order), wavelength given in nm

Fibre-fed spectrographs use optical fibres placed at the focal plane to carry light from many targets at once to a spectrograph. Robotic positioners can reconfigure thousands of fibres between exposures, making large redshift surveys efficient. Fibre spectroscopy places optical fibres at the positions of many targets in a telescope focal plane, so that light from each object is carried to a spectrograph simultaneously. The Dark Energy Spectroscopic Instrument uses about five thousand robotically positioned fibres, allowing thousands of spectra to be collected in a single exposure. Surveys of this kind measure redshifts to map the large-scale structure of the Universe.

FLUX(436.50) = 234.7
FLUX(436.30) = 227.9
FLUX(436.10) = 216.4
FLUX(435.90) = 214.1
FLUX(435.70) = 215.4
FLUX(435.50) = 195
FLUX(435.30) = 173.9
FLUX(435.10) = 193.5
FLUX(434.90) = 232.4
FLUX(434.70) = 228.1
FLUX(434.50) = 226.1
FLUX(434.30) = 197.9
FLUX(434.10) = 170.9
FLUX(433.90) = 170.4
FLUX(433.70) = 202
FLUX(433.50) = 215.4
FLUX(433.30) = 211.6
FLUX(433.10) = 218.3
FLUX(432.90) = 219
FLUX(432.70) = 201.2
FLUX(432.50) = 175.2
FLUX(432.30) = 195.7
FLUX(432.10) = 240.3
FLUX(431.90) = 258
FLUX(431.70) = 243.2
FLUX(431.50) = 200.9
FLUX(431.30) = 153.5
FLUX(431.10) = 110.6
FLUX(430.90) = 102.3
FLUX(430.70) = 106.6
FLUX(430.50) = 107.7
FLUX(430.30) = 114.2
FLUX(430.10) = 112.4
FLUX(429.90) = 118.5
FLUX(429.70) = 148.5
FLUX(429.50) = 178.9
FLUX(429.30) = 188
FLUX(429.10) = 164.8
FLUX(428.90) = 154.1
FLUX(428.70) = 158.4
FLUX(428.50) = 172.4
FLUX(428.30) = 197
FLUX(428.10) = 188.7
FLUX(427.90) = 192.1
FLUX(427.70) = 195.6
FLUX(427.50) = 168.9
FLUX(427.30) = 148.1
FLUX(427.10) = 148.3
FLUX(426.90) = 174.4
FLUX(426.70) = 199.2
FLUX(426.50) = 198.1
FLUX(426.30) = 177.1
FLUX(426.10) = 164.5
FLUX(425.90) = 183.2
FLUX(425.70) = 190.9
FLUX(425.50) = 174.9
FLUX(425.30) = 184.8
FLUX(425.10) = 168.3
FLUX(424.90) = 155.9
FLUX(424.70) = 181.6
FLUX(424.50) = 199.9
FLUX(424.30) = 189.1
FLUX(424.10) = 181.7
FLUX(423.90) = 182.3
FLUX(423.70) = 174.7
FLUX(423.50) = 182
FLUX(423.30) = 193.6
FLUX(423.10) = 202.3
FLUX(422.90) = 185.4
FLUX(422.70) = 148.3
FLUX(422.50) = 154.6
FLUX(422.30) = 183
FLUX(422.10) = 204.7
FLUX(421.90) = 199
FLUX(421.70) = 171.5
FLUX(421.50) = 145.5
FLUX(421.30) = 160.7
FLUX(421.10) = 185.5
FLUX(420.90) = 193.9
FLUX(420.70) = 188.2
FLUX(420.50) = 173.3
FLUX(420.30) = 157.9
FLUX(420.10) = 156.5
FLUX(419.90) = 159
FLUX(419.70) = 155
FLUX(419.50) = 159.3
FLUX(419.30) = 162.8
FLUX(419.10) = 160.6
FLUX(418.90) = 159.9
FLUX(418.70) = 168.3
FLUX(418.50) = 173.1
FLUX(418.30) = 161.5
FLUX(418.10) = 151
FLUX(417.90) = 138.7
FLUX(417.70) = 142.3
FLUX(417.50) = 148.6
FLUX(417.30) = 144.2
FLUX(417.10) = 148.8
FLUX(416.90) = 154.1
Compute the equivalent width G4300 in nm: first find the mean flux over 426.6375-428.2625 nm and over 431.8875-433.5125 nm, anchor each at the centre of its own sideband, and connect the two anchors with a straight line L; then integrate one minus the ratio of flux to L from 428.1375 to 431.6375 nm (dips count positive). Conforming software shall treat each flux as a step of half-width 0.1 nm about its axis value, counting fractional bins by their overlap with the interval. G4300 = 0.809 nm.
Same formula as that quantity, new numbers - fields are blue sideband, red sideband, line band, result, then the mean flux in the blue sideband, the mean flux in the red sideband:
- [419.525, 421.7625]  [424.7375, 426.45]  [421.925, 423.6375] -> -0.11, 168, 176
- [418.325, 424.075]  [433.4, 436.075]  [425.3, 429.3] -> 0.20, 173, 203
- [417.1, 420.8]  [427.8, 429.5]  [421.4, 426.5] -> -0.35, 159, 177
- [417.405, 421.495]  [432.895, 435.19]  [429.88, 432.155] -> 0.49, 162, 207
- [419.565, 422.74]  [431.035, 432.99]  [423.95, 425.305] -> 0.01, 171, 201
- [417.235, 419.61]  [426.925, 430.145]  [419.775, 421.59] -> -0.12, 156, 166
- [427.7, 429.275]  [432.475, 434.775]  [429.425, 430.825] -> 0.45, 177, 204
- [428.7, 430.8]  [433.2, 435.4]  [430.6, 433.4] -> -0.26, 140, 202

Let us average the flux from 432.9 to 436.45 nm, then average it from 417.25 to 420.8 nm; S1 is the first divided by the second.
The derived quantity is 1.30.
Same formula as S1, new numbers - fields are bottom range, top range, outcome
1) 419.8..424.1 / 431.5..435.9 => 1.18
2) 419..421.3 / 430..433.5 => 1.05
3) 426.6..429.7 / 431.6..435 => 1.22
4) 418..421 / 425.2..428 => 1.08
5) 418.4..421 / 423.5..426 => 1.08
